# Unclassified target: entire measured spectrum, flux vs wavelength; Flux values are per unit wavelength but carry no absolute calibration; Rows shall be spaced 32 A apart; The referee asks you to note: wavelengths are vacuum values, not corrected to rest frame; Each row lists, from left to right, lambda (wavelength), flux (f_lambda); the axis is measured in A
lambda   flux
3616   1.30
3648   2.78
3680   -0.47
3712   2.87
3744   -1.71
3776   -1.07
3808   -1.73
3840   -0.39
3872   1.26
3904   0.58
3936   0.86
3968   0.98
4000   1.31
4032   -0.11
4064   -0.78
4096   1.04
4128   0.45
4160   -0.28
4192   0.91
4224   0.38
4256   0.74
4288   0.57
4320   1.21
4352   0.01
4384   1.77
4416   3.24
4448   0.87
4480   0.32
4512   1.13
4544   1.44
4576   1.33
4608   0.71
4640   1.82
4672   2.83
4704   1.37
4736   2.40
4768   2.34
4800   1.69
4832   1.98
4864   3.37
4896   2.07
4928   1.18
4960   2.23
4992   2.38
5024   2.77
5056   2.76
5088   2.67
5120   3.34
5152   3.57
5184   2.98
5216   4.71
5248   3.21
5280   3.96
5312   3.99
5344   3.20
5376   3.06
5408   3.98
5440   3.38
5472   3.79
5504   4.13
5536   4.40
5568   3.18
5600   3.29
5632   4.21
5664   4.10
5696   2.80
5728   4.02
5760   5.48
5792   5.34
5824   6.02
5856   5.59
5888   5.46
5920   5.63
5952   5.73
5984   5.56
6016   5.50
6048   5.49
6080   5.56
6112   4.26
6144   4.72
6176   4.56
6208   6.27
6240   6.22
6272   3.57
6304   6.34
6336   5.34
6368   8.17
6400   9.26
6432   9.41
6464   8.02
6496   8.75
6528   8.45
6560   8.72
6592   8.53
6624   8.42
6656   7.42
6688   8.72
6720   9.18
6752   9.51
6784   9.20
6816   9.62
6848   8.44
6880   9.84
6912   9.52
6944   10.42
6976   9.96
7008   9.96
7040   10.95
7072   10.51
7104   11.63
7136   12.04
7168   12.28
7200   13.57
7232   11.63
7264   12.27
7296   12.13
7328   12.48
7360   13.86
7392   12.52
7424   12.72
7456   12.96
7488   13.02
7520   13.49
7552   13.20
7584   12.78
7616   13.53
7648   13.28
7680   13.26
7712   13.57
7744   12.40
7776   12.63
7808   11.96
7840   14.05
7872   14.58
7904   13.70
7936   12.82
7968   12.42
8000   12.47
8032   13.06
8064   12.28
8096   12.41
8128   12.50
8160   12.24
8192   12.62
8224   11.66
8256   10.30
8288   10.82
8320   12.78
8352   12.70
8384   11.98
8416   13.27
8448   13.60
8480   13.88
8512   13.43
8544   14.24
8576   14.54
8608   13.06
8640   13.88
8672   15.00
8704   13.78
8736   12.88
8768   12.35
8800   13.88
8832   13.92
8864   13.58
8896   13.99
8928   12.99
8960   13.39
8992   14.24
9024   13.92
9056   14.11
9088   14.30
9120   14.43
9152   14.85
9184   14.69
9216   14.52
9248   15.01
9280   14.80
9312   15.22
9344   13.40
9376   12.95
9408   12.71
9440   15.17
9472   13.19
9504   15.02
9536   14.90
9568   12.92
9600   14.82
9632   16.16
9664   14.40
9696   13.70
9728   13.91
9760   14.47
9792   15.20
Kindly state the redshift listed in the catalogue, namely 0.59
